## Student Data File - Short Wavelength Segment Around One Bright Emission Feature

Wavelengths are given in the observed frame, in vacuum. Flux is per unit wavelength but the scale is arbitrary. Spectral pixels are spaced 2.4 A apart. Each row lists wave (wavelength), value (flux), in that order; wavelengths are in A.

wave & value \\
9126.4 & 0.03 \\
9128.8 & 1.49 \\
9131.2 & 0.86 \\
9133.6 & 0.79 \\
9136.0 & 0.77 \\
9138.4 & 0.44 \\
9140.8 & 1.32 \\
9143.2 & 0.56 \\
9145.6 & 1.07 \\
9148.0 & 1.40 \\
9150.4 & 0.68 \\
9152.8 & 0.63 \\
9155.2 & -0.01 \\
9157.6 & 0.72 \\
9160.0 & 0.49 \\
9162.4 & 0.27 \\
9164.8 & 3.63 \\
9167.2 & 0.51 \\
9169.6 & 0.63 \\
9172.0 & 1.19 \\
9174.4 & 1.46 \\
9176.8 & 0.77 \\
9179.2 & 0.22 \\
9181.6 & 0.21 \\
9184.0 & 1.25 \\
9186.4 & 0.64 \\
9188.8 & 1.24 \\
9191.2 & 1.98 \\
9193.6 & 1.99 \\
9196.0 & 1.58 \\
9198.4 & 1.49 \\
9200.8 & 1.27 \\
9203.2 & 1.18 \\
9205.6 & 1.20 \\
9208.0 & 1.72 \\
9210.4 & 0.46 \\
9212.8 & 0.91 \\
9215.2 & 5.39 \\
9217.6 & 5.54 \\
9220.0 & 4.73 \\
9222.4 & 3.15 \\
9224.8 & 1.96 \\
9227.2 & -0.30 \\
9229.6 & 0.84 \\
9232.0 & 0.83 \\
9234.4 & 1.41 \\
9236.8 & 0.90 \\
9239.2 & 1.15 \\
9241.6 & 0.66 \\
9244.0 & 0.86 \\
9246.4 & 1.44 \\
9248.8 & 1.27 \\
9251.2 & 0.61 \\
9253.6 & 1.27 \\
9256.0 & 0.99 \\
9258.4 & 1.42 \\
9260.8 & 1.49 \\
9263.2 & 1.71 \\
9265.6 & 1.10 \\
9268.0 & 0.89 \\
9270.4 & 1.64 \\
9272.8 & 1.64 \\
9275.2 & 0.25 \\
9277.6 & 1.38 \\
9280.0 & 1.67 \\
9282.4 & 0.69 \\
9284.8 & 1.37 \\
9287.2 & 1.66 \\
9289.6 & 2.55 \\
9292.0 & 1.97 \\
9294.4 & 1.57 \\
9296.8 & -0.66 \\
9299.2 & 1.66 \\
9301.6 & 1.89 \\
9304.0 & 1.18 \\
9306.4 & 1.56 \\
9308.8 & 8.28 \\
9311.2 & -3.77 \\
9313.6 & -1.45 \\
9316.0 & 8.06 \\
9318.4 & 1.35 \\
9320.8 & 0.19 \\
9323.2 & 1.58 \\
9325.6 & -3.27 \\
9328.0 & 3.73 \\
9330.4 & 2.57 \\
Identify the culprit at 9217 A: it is H-beta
